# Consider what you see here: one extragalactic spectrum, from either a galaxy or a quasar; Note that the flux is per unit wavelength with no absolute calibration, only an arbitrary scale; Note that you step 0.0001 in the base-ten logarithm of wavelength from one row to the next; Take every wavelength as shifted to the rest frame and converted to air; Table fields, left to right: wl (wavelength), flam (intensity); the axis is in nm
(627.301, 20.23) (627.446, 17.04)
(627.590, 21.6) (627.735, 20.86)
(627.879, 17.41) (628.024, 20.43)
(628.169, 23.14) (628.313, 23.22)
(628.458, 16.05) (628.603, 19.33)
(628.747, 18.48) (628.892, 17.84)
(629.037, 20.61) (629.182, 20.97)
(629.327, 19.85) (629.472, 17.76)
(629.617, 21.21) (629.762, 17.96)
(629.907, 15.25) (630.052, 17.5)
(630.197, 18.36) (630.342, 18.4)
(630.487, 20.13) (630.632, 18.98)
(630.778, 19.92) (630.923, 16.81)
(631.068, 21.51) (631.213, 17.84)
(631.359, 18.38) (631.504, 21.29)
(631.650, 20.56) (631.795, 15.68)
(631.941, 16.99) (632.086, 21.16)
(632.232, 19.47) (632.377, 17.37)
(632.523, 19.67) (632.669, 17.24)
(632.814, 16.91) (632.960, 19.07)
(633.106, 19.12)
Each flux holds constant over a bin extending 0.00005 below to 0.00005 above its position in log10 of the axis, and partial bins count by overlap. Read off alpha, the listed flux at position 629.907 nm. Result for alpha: 15.25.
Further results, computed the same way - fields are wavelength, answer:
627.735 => 20.86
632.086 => 21.16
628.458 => 16.05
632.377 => 17.37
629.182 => 20.97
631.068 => 21.51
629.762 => 17.96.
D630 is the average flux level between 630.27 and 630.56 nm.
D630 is 19.3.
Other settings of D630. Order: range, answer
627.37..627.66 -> 19.3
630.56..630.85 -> 19.4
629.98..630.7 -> 18.7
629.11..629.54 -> 19.5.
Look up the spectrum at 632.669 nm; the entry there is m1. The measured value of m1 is 17.24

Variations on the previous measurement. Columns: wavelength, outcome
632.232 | 19.47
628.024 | 20.43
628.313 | 23.22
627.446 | 17.04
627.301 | 20.23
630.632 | 18.98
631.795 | 15.68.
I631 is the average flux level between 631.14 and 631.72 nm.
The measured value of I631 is 19.5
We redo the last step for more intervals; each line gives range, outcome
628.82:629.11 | 19.2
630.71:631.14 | 19.4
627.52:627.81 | 21.2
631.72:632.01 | 16.4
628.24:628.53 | 19.7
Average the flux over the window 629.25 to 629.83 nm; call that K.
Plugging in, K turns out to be 19.2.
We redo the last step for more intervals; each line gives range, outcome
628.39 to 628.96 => 17.9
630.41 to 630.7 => 19.6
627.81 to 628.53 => 20.1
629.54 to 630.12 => 18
